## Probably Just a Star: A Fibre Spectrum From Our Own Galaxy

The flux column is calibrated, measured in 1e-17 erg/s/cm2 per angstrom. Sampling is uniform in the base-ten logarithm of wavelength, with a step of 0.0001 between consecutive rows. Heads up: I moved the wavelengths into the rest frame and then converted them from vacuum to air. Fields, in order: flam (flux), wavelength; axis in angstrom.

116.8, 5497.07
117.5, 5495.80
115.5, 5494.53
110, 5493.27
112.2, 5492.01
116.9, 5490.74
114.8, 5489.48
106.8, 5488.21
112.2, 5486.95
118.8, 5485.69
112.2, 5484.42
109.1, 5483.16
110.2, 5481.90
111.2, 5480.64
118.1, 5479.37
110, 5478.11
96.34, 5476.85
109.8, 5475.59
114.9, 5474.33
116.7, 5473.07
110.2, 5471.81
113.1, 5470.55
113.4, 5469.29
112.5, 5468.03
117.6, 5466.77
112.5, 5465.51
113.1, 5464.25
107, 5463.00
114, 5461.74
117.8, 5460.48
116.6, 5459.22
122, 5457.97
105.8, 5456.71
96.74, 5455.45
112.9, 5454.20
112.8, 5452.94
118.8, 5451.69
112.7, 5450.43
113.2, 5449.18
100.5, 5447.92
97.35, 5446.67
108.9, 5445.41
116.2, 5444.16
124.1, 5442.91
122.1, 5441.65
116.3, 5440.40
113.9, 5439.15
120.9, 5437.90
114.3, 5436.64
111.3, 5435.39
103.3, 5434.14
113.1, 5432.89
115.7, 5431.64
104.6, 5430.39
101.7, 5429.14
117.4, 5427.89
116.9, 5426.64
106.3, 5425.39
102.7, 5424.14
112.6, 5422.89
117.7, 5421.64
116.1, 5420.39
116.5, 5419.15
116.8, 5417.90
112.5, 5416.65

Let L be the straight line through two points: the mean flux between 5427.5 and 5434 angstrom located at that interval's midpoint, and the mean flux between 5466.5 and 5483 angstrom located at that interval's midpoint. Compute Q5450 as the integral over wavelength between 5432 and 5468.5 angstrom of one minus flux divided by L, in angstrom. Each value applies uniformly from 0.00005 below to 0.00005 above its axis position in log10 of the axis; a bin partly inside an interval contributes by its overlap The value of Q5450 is -0.70 angstrom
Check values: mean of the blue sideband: 110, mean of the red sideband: 112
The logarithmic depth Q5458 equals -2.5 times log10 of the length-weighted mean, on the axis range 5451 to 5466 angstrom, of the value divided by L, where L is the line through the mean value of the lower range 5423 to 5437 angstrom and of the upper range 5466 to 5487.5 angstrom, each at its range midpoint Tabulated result -0.01 mag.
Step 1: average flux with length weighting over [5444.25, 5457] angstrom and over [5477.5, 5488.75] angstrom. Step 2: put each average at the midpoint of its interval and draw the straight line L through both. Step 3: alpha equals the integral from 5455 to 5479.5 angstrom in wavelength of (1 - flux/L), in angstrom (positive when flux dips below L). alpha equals -0.4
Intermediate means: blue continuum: 108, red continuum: 112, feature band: 112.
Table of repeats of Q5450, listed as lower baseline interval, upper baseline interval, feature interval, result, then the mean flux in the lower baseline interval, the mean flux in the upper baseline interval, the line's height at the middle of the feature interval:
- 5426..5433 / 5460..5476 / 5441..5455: 0.0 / 111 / 113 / 112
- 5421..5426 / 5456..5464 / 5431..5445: -0.5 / 110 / 114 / 111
